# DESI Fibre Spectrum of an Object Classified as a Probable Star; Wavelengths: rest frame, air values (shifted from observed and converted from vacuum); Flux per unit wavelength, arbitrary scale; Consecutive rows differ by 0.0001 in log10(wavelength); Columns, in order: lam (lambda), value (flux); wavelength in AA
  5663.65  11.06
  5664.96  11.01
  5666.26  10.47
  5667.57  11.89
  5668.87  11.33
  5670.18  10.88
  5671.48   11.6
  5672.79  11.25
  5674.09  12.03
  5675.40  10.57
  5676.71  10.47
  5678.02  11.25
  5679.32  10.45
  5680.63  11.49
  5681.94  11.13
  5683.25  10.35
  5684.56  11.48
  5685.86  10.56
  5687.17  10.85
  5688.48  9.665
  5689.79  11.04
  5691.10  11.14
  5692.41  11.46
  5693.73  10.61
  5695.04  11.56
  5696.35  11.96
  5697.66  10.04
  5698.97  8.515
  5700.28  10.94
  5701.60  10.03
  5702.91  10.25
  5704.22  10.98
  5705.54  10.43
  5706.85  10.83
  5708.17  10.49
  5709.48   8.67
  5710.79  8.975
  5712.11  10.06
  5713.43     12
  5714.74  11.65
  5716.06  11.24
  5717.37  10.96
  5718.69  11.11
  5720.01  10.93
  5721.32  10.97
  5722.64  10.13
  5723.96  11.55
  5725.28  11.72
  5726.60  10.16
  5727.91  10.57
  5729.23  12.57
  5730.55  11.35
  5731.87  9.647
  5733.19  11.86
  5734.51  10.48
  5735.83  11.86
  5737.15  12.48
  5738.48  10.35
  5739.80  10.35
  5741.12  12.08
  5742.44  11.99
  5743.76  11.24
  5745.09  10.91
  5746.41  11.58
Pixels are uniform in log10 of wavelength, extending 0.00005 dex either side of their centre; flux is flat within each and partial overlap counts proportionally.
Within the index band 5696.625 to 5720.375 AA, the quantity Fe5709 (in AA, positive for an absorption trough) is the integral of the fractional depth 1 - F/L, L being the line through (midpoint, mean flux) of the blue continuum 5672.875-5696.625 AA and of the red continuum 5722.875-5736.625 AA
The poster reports 1.3 AA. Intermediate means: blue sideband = 11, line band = 10.5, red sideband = 11.2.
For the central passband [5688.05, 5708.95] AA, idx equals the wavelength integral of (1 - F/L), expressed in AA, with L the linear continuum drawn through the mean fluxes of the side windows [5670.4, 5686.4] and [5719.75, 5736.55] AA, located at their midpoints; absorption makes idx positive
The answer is 0.84 AA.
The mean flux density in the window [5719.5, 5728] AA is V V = 10.9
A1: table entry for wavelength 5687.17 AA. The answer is 10.85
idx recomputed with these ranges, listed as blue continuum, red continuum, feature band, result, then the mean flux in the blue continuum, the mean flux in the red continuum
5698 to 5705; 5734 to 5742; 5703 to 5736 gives -0.3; 10.1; 11.3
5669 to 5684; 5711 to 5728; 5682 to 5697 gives 0.1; 11.1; 11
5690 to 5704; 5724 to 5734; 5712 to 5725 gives -0.2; 10.7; 11.1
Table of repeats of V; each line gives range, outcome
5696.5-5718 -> 10.4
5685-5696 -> 10.9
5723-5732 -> 11.1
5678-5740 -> 10.8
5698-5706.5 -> 10.2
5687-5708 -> 10.6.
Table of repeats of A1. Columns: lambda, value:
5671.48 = 11.6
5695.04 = 11.56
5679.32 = 10.45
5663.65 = 11.06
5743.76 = 11.24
